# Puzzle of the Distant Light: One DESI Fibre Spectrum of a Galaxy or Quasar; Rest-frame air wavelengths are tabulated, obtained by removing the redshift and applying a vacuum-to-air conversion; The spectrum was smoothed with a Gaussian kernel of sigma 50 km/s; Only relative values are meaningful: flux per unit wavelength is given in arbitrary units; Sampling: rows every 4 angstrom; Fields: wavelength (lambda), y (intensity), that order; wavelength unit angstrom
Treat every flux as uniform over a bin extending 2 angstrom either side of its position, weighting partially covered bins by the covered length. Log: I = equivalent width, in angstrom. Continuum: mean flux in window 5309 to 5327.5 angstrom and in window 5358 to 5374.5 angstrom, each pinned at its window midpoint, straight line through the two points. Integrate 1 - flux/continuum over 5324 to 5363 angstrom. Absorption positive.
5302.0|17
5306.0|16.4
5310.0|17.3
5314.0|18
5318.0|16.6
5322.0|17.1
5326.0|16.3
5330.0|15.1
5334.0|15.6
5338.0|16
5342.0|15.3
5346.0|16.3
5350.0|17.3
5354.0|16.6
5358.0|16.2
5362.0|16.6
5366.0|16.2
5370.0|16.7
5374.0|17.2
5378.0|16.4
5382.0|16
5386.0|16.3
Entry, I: 1.6 angstrom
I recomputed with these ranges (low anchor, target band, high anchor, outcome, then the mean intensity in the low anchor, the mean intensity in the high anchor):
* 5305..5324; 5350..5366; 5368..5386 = 0.2 angstrom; 17.1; 16.5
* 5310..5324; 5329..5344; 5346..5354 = 1.3 angstrom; 17.2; 16.9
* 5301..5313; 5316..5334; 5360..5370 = 0.7 angstrom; 17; 16.5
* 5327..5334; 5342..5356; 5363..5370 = -0.5 angstrom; 15.4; 16.4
